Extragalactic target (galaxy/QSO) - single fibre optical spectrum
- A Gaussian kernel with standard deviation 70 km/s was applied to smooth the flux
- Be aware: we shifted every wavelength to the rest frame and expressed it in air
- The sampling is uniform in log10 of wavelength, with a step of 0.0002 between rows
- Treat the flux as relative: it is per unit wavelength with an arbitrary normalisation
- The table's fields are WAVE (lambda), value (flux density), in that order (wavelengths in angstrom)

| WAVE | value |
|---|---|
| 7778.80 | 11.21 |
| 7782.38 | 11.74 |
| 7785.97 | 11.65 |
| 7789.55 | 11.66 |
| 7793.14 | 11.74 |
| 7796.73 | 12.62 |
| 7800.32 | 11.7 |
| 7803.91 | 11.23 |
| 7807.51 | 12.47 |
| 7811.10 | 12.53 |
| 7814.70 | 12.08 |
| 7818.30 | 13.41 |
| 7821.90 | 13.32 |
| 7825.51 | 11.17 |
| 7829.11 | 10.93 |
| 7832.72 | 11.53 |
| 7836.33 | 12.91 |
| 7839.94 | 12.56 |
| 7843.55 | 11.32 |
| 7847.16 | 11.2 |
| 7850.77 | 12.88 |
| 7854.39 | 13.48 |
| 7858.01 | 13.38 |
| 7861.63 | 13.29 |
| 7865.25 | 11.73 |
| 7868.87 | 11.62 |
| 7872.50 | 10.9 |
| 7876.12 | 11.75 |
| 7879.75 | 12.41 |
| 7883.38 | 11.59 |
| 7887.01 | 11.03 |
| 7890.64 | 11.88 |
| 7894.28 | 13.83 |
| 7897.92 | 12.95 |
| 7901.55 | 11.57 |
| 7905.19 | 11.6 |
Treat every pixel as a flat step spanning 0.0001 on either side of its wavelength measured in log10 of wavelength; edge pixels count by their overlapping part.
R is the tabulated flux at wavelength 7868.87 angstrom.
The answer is 11.62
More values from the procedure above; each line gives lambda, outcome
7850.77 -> 12.88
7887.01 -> 11.03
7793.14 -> 11.74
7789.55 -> 11.66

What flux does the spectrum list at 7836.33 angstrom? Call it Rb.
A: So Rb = 12.91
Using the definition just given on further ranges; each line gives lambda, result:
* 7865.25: 11.73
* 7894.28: 13.83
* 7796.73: 12.62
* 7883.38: 11.59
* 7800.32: 11.7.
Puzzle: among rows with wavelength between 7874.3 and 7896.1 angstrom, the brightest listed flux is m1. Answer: 13.83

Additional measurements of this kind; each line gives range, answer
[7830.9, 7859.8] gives 13.48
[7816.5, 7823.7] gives 13.41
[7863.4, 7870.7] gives 11.73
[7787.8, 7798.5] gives 12.62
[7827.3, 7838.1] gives 12.91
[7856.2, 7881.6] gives 13.38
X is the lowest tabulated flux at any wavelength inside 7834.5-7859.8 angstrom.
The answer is 11.2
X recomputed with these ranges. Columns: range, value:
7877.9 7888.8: 11.03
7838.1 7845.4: 11.32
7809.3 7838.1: 10.93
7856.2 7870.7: 11.62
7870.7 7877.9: 10.9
